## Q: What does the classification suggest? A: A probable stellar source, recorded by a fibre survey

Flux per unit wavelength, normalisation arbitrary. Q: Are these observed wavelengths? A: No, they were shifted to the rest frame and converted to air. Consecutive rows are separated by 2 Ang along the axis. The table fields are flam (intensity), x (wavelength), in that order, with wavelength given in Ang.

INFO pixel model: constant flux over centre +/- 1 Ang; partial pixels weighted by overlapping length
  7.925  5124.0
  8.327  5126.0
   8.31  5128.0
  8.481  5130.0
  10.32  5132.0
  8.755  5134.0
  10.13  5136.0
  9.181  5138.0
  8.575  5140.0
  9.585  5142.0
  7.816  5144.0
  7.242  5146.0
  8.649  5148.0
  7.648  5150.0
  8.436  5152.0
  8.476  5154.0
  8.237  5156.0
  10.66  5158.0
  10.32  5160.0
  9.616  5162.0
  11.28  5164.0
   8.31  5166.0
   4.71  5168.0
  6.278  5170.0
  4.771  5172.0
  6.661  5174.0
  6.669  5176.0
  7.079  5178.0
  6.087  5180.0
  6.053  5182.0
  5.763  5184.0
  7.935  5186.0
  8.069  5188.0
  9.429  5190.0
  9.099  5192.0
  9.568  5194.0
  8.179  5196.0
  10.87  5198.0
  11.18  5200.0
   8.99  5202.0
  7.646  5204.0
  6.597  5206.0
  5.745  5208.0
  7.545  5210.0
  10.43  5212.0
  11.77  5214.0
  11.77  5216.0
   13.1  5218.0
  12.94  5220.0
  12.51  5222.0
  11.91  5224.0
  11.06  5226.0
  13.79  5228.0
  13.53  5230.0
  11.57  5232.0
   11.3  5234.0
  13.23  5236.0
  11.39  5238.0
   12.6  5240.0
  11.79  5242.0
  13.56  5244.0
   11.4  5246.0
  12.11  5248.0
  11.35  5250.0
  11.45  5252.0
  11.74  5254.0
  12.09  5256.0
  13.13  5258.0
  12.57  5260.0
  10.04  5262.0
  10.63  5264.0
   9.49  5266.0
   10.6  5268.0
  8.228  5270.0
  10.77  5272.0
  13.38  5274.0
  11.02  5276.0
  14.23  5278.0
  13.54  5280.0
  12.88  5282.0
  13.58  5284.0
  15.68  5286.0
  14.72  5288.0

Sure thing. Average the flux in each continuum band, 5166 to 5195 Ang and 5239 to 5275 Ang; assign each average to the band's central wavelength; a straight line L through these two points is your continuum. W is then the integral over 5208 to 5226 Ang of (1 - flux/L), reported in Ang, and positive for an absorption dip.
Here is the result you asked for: -3.81 Ang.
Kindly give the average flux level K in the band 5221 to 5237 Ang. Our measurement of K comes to 12.4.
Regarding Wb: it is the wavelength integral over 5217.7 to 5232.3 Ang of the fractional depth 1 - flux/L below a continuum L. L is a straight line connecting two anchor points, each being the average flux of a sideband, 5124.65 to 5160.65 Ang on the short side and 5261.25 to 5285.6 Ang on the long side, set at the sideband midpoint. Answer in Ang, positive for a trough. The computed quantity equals -2.72 Ang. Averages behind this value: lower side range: 8.82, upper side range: 11.6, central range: 12.6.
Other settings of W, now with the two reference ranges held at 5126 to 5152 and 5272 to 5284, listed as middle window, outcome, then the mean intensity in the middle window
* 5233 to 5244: -0.5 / 12.2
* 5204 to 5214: 2.6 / 8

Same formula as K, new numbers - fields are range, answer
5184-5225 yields 9.67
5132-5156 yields 8.65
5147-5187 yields 7.68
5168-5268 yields 10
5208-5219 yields 10.5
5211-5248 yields 12.2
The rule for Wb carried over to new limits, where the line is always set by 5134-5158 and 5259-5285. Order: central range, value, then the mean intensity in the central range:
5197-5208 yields 1.3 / 8.76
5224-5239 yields -2.2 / 12.2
